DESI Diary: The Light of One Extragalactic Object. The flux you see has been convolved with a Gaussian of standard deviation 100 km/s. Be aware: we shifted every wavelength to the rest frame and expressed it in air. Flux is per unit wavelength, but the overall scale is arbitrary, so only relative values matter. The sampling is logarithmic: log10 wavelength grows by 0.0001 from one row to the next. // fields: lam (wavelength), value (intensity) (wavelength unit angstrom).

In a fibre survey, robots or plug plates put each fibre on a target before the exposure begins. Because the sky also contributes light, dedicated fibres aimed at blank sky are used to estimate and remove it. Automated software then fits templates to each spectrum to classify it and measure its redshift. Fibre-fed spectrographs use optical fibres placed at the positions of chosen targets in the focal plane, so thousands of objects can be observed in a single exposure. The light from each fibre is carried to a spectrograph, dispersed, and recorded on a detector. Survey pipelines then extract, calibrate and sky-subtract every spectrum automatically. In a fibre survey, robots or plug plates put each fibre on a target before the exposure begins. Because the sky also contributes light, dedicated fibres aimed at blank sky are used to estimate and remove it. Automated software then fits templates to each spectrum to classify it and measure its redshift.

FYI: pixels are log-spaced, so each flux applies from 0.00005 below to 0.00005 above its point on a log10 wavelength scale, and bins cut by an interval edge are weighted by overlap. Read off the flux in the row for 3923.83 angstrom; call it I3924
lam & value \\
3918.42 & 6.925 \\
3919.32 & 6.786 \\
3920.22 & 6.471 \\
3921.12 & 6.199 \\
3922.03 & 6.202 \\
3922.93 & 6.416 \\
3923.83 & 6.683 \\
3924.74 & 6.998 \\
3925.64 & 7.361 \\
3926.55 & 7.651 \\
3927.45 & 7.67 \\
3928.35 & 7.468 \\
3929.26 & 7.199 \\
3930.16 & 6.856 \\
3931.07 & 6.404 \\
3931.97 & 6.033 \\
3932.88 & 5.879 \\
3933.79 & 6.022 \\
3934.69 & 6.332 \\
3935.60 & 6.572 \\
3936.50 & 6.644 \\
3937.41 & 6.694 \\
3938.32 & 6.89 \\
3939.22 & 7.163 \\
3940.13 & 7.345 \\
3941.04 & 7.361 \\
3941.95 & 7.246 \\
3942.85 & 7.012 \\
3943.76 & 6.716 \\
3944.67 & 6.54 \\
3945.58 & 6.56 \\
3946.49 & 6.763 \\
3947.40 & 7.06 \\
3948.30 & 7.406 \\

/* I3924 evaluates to 6.683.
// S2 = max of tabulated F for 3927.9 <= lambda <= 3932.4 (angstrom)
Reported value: 7.468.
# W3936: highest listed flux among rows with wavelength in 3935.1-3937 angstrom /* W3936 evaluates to 6.644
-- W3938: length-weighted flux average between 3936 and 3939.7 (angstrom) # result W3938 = 6.85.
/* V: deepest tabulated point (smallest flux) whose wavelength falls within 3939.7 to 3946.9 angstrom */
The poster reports 6.54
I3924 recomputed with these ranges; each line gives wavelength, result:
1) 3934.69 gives 6.332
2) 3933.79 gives 6.022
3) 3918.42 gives 6.925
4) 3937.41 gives 6.694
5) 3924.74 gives 6.998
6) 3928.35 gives 7.468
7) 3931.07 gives 6.404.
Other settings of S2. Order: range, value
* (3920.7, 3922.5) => 6.202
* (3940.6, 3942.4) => 7.361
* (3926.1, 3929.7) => 7.67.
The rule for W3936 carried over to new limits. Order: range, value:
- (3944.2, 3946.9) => 6.763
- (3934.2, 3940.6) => 7.345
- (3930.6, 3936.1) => 6.572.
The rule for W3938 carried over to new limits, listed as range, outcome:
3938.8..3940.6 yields 7.23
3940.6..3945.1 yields 6.98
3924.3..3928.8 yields 7.44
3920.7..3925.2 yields 6.5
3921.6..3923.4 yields 6.34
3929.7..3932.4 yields 6.45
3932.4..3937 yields 6.29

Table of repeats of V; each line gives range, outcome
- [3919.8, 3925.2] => 6.199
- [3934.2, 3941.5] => 6.332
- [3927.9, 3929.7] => 7.199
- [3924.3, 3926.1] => 6.998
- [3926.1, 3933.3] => 5.879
